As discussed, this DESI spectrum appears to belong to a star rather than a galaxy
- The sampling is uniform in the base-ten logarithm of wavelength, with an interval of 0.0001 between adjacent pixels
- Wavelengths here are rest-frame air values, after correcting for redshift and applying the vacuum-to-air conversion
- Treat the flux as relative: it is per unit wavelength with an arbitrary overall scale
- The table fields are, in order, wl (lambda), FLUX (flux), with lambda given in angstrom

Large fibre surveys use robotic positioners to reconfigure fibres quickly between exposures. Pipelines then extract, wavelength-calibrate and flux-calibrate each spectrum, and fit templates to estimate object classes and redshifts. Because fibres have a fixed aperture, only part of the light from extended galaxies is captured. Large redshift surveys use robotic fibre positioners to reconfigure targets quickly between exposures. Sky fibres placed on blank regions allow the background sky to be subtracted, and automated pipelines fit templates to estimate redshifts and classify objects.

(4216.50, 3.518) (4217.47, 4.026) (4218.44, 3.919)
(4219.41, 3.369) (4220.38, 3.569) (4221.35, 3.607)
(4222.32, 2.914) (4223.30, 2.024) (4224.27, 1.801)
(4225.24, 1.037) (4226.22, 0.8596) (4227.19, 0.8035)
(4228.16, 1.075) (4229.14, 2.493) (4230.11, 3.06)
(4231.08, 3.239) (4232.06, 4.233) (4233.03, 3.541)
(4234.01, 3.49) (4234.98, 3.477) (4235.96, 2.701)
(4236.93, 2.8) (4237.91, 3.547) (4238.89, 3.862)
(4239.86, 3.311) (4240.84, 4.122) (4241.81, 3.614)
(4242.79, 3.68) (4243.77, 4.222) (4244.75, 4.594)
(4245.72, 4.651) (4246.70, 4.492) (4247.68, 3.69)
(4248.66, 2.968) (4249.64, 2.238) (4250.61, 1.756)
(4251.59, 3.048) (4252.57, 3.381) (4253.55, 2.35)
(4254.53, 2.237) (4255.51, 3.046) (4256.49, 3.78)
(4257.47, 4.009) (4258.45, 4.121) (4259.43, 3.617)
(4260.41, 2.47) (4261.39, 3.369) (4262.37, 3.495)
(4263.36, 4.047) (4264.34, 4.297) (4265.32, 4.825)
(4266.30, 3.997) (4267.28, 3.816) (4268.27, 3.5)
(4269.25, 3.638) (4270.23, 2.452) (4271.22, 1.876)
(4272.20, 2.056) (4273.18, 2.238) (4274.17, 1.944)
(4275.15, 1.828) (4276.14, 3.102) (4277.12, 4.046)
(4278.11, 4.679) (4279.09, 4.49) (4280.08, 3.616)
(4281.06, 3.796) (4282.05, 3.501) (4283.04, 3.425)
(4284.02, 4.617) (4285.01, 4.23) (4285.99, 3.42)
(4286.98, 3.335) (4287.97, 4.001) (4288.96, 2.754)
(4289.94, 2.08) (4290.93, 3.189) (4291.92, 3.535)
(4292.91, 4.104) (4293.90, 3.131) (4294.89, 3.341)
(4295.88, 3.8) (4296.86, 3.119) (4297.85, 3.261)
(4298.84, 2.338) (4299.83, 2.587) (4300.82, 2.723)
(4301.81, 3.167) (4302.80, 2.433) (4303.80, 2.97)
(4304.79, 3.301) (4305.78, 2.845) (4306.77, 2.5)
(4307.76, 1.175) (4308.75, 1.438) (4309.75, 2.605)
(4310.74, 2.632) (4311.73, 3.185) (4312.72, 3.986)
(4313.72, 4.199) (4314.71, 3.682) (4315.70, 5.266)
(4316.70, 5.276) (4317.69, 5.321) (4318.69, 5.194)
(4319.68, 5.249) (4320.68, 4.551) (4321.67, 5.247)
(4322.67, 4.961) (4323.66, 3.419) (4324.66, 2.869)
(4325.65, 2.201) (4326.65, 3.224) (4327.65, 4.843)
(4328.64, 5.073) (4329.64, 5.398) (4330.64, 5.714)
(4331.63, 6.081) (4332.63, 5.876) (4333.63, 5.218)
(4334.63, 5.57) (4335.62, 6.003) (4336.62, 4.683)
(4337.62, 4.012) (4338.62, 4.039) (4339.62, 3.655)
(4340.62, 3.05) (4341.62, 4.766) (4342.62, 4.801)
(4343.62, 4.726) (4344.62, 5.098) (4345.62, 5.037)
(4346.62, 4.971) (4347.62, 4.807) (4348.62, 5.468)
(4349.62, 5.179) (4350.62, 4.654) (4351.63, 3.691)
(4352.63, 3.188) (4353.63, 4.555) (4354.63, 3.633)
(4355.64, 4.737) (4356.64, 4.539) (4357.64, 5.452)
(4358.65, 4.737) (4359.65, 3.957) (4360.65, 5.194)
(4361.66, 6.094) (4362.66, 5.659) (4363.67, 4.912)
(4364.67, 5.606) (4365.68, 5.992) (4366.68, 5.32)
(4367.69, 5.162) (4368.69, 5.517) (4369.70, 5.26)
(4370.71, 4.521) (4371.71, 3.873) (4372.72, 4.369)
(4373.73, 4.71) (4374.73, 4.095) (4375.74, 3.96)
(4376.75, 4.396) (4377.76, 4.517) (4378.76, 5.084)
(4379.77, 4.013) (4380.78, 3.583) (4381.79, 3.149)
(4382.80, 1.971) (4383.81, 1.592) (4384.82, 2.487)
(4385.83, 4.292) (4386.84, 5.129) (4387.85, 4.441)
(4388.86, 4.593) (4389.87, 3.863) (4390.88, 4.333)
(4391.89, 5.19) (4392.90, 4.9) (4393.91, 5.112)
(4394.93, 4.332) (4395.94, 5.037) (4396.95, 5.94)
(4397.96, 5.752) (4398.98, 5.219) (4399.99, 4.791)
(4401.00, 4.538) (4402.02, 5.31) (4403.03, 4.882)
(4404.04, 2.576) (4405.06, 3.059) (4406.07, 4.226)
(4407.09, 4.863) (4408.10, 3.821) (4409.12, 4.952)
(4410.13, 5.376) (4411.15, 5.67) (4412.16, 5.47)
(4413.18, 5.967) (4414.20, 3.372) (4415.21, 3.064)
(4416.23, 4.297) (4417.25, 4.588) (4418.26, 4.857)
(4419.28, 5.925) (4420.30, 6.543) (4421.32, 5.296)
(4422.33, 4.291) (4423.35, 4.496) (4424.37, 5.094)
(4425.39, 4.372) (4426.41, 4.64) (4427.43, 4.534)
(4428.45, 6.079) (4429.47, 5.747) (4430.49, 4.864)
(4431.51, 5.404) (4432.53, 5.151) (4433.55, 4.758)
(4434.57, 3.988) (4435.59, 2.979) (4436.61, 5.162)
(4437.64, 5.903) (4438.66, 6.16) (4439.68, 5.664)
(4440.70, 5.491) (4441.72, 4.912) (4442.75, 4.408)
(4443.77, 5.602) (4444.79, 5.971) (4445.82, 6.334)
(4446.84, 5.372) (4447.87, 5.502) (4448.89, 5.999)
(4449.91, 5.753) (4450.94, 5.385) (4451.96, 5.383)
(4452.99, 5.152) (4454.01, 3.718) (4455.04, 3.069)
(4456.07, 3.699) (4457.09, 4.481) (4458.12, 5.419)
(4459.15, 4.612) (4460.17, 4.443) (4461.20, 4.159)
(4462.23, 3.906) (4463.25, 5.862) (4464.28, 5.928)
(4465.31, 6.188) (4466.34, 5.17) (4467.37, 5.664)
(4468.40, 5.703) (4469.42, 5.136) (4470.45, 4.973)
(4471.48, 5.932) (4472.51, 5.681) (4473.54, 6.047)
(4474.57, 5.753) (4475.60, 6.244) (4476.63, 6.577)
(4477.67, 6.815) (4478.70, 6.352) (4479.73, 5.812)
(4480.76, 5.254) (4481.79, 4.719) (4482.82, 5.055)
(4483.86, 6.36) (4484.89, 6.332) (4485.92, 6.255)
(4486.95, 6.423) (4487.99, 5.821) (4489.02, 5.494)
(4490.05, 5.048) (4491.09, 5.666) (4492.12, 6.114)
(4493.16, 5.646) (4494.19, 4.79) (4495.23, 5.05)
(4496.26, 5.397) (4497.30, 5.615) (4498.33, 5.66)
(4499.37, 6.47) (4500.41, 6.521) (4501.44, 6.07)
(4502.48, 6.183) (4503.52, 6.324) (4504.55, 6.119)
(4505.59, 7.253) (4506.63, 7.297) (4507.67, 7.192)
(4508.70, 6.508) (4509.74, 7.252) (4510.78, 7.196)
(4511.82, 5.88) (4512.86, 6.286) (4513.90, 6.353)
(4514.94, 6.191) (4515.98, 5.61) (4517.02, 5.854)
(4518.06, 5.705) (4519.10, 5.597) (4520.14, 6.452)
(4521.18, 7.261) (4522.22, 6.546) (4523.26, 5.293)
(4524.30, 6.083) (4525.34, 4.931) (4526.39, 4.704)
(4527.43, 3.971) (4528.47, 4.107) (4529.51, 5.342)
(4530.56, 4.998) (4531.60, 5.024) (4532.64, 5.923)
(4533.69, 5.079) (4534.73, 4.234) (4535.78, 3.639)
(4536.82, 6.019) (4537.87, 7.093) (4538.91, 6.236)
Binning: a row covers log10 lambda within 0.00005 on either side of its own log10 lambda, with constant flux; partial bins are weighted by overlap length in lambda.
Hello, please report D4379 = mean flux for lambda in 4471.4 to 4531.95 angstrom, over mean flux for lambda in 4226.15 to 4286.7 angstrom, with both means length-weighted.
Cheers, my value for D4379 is 1.8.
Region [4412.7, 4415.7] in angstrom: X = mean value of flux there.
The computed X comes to 4.13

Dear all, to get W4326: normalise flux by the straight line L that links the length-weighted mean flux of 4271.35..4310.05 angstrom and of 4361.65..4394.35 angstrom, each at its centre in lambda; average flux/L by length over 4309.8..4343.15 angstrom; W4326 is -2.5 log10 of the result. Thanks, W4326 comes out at -0.23 mag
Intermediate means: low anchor 3.09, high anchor 4.45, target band 4.5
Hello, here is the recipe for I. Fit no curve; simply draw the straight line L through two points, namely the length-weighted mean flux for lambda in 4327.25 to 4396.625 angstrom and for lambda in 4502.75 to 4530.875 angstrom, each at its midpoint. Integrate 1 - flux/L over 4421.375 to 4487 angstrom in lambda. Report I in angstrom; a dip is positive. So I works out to 2.2 angstrom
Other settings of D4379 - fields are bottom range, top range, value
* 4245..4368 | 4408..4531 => 1.40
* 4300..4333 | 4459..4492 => 1.45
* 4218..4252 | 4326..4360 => 1.53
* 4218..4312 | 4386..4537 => 1.69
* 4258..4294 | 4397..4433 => 1.41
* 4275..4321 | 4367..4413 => 1.28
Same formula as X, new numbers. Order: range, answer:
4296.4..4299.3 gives 2.91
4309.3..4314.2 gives 3.33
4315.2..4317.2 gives 5.27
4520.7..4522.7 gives 6.91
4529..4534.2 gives 5.27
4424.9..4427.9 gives 4.51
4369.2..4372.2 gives 4.56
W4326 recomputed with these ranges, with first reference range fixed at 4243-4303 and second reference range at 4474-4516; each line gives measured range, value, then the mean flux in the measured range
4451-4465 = 0.206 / 4.65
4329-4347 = -0.189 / 4.93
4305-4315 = 0.326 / 2.82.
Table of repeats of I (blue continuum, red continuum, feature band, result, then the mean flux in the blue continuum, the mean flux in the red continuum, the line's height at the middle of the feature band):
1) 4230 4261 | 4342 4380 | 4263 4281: 1.8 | 3.42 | 4.78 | 3.73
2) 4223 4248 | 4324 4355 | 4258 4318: 7.7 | 3.1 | 4.58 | 3.85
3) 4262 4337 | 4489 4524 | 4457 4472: 1.2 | 3.71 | 6.12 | 5.63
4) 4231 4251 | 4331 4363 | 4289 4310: 6.9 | 3.55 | 4.79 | 4.23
